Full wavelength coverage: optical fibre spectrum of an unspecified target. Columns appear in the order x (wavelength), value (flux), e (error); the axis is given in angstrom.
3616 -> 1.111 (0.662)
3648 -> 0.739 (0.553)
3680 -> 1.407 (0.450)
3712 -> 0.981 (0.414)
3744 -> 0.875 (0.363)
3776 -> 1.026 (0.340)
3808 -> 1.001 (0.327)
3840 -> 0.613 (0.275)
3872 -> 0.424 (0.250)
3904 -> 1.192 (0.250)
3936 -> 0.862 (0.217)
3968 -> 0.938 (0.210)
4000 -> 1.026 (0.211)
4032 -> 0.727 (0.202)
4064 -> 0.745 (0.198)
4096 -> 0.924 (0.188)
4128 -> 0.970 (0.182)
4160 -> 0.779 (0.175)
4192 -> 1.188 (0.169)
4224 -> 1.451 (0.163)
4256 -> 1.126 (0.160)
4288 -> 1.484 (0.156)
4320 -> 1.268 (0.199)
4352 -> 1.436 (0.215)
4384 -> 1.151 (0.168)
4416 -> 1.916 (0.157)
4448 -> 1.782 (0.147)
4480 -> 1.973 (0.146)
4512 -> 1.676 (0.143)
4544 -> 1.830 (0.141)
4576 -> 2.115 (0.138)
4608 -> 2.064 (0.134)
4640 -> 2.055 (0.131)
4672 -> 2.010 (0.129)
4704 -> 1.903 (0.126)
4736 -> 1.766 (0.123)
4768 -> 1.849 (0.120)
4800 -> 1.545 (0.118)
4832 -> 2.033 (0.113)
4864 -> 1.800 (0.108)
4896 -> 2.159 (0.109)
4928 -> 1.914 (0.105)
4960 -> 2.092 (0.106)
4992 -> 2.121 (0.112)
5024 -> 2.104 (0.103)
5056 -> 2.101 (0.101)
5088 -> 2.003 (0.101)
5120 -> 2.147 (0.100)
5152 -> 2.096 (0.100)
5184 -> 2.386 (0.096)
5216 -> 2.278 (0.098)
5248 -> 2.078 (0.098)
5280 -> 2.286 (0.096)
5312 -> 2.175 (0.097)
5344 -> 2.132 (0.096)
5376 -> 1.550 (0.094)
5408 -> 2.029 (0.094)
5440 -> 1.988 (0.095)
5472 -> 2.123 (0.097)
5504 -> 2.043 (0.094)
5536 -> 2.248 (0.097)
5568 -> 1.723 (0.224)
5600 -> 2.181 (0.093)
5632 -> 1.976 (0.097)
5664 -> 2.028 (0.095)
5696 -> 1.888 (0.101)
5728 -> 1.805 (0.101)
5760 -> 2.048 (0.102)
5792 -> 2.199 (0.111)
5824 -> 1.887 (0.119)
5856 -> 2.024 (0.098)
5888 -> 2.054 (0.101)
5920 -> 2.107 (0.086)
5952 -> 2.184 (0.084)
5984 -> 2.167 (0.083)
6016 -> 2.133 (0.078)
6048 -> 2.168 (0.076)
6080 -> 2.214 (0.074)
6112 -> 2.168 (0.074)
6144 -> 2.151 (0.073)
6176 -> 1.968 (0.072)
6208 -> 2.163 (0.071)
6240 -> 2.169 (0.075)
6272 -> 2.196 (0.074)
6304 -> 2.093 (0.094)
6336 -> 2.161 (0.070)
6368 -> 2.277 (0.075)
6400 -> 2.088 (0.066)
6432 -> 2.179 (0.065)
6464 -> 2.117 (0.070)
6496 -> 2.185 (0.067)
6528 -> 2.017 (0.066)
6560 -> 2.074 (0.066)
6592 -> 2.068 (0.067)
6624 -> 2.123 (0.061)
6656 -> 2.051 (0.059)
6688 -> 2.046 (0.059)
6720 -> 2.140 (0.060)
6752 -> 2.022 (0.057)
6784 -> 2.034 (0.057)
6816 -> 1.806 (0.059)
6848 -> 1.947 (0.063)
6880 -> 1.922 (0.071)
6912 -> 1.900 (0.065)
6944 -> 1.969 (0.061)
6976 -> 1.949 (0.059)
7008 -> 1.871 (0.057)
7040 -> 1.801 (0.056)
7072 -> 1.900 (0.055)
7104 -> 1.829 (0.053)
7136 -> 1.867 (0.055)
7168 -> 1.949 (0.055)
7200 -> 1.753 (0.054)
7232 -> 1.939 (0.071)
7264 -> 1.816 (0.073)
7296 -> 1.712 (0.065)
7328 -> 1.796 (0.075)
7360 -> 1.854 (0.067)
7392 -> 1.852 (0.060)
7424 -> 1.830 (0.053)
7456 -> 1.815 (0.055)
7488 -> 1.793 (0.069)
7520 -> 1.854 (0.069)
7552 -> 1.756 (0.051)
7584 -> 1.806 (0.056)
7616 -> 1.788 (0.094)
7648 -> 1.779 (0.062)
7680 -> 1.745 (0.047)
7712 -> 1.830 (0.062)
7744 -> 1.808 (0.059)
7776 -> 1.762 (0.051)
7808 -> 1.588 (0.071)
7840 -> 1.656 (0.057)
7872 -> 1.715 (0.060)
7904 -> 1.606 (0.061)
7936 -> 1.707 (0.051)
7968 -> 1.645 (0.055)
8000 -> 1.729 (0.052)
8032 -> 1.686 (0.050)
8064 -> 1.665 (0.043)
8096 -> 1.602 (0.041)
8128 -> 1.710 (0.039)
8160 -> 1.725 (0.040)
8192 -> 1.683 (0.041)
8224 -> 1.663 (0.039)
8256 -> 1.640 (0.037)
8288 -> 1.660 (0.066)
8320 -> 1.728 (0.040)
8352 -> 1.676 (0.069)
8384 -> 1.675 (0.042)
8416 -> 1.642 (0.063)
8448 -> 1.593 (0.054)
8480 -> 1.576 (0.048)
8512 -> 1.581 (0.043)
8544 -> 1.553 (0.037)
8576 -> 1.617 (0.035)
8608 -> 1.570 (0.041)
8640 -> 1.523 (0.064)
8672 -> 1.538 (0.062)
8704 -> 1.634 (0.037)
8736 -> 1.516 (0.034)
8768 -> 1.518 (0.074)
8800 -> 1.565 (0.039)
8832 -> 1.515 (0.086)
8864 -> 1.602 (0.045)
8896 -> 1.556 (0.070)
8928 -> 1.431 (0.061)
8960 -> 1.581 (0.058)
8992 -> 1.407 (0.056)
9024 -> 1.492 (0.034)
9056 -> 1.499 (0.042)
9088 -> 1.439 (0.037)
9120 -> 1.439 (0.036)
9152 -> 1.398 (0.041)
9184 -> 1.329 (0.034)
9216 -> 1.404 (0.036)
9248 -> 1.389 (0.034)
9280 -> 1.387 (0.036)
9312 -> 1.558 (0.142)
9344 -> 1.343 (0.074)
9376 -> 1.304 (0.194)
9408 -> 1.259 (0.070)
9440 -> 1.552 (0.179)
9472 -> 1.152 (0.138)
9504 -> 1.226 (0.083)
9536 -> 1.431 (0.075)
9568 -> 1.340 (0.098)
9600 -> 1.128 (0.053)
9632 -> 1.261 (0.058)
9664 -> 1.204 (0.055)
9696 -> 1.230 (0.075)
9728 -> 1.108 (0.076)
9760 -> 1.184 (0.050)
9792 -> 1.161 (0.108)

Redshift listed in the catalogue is 0.106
